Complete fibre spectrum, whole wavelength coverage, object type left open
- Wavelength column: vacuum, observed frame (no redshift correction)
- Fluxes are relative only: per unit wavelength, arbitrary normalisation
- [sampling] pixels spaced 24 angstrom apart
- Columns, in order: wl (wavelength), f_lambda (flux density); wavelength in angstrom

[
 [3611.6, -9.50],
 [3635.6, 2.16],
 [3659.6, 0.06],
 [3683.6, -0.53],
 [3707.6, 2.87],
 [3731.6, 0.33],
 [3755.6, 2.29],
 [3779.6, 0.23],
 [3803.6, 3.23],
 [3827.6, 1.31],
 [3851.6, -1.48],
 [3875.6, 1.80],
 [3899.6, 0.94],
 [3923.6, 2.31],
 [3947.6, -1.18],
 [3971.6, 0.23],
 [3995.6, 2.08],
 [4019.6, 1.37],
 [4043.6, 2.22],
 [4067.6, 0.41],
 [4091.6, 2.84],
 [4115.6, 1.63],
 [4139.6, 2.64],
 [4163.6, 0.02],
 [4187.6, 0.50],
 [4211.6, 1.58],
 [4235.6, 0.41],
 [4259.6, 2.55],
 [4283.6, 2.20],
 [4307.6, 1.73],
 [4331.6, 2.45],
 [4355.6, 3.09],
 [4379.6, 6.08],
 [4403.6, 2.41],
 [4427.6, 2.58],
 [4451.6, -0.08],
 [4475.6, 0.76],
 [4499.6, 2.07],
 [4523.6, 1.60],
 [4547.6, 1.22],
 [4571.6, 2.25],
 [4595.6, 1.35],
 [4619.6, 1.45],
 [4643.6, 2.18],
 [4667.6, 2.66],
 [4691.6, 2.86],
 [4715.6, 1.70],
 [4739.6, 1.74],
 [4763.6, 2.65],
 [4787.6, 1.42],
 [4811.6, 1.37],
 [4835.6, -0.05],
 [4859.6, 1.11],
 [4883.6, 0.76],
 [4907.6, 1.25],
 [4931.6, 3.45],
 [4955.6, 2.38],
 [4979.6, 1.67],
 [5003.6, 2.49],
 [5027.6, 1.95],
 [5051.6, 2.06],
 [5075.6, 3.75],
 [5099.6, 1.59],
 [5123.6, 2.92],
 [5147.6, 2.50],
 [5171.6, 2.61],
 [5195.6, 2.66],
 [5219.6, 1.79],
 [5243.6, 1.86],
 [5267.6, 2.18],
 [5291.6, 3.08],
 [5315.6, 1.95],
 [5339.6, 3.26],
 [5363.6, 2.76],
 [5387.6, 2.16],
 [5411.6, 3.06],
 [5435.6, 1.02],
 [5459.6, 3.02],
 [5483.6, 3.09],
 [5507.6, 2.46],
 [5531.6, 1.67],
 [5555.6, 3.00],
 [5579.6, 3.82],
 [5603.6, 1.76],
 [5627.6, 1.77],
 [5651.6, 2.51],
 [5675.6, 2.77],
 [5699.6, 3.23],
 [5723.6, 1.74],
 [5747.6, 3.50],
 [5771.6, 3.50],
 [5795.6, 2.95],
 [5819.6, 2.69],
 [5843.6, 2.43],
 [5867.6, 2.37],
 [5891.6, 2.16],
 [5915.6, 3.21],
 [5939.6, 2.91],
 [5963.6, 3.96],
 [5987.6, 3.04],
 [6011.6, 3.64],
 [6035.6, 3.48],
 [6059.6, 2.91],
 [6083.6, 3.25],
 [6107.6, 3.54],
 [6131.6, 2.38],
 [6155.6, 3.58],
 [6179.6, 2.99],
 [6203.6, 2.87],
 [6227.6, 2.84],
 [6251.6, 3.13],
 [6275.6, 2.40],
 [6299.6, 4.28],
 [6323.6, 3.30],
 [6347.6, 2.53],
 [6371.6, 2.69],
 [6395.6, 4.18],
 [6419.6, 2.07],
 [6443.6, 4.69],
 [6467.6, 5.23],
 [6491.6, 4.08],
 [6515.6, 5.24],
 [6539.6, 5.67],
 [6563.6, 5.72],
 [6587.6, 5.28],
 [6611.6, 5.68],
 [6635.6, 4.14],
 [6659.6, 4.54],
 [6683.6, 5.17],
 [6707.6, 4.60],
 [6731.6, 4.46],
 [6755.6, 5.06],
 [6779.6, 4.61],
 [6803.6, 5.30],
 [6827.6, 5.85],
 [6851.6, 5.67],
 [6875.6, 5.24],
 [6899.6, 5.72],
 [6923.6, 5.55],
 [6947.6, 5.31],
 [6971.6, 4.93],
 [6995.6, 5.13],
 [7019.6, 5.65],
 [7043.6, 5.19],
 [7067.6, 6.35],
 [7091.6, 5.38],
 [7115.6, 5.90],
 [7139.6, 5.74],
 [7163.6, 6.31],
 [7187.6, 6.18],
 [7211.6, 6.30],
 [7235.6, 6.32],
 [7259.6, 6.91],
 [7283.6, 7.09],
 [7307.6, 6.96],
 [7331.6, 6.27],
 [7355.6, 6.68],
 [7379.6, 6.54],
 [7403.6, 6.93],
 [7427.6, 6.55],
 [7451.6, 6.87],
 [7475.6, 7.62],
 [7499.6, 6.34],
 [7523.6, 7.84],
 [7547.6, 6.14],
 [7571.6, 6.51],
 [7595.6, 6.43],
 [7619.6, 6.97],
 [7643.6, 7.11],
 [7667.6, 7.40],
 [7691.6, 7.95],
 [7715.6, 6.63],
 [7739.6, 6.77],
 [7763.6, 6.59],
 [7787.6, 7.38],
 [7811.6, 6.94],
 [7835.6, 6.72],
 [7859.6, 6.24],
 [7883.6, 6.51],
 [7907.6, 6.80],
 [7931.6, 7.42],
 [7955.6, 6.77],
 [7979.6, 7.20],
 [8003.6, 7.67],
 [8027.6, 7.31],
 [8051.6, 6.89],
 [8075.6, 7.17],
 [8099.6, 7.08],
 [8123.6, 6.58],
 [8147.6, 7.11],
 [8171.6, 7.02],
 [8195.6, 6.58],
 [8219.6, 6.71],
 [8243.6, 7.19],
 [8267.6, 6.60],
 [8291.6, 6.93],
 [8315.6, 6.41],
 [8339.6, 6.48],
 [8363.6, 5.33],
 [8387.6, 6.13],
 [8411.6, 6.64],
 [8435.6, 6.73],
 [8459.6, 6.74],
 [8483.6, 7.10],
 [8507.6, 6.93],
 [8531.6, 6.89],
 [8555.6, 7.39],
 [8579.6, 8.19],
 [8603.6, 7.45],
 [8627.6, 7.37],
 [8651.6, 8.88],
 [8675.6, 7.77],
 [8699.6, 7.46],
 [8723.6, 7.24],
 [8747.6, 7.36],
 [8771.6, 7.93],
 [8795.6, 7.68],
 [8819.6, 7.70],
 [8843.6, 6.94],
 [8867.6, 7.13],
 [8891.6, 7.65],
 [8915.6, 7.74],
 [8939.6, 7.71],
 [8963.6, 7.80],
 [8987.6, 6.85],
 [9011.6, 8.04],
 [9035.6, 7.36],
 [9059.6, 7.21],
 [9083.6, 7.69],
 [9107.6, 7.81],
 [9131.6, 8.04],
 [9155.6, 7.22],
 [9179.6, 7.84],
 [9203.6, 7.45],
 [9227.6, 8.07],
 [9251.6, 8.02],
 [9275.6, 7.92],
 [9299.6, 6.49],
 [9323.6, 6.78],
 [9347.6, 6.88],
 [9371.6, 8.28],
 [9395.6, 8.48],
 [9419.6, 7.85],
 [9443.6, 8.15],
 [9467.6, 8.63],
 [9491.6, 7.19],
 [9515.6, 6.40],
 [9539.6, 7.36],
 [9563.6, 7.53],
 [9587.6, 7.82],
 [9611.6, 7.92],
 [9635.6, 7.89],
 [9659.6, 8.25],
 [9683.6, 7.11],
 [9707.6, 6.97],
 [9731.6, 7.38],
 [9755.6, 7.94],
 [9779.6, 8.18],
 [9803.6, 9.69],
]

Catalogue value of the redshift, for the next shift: 0.616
